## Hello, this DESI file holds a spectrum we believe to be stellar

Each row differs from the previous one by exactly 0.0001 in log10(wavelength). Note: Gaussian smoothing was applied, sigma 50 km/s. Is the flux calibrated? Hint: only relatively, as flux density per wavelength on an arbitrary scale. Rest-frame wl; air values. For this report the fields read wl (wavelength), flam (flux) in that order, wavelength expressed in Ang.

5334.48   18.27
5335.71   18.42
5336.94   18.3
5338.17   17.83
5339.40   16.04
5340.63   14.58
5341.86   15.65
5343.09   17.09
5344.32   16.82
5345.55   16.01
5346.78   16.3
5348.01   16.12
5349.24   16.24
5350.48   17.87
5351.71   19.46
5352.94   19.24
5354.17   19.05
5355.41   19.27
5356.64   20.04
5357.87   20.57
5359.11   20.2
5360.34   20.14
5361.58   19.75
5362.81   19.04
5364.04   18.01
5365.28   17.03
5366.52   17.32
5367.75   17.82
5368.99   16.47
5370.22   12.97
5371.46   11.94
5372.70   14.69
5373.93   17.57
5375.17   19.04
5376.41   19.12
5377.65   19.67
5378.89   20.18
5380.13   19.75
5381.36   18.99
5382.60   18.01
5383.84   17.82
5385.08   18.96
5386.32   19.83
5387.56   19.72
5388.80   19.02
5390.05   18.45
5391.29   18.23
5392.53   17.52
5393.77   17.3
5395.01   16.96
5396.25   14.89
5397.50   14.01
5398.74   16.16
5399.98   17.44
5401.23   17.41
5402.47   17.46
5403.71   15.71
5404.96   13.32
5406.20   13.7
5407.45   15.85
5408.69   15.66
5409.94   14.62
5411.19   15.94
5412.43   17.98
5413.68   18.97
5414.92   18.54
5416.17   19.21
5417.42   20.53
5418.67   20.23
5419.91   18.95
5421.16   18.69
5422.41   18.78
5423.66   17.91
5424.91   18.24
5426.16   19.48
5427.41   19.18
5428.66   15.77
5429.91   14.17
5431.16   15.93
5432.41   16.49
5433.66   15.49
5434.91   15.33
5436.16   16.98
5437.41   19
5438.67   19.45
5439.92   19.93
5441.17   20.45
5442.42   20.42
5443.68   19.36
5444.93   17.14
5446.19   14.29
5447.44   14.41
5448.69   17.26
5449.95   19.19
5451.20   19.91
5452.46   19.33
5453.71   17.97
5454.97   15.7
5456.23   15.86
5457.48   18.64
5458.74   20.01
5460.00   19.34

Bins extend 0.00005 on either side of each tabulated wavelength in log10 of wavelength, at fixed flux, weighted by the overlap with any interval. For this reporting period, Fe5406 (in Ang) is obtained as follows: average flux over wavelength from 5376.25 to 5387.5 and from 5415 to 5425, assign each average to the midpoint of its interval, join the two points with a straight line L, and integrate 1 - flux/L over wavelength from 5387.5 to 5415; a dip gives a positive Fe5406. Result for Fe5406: 3.6 Ang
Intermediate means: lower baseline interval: 19.2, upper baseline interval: 19.1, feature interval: 16.6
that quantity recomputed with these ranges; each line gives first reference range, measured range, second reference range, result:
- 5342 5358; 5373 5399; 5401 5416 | -1.9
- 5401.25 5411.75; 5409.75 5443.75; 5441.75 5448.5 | -3.7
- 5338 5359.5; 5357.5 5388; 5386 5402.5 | -1.1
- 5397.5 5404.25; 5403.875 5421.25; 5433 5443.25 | 0.0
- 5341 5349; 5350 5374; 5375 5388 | -0.5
